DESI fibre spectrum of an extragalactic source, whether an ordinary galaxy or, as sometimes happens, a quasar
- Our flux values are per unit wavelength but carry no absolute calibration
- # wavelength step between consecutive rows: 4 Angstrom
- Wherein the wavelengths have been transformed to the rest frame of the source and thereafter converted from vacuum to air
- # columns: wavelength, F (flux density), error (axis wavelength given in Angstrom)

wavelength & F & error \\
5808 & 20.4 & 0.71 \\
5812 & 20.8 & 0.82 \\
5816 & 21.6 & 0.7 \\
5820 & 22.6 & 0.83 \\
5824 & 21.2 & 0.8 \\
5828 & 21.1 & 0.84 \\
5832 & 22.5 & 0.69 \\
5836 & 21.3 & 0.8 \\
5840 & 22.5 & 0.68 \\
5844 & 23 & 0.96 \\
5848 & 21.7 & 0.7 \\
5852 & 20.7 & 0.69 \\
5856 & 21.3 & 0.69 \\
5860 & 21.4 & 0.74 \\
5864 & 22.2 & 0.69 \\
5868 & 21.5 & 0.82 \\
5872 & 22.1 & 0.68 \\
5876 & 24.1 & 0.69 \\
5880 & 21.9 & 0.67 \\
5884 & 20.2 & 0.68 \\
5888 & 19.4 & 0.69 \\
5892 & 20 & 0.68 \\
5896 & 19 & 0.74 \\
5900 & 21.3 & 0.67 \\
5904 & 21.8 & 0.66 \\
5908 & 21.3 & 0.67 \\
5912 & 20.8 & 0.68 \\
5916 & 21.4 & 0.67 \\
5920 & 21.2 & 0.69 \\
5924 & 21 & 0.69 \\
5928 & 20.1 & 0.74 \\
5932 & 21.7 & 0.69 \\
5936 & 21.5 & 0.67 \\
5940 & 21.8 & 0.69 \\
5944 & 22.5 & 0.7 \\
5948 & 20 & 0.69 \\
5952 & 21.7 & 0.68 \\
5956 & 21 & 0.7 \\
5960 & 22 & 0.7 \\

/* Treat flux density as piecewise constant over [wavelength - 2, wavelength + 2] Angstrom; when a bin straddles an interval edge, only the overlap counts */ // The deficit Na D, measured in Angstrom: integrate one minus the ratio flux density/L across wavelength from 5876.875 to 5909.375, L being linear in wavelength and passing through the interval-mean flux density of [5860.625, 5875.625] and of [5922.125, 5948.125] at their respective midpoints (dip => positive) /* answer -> 1.6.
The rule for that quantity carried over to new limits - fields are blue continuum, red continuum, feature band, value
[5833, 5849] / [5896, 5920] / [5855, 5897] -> 0.8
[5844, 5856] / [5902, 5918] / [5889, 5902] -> 0.8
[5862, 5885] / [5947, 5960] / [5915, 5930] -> 0.4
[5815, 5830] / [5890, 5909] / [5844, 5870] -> -0.5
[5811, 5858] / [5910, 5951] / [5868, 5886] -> -0.4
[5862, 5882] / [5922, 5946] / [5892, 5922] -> 1.3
